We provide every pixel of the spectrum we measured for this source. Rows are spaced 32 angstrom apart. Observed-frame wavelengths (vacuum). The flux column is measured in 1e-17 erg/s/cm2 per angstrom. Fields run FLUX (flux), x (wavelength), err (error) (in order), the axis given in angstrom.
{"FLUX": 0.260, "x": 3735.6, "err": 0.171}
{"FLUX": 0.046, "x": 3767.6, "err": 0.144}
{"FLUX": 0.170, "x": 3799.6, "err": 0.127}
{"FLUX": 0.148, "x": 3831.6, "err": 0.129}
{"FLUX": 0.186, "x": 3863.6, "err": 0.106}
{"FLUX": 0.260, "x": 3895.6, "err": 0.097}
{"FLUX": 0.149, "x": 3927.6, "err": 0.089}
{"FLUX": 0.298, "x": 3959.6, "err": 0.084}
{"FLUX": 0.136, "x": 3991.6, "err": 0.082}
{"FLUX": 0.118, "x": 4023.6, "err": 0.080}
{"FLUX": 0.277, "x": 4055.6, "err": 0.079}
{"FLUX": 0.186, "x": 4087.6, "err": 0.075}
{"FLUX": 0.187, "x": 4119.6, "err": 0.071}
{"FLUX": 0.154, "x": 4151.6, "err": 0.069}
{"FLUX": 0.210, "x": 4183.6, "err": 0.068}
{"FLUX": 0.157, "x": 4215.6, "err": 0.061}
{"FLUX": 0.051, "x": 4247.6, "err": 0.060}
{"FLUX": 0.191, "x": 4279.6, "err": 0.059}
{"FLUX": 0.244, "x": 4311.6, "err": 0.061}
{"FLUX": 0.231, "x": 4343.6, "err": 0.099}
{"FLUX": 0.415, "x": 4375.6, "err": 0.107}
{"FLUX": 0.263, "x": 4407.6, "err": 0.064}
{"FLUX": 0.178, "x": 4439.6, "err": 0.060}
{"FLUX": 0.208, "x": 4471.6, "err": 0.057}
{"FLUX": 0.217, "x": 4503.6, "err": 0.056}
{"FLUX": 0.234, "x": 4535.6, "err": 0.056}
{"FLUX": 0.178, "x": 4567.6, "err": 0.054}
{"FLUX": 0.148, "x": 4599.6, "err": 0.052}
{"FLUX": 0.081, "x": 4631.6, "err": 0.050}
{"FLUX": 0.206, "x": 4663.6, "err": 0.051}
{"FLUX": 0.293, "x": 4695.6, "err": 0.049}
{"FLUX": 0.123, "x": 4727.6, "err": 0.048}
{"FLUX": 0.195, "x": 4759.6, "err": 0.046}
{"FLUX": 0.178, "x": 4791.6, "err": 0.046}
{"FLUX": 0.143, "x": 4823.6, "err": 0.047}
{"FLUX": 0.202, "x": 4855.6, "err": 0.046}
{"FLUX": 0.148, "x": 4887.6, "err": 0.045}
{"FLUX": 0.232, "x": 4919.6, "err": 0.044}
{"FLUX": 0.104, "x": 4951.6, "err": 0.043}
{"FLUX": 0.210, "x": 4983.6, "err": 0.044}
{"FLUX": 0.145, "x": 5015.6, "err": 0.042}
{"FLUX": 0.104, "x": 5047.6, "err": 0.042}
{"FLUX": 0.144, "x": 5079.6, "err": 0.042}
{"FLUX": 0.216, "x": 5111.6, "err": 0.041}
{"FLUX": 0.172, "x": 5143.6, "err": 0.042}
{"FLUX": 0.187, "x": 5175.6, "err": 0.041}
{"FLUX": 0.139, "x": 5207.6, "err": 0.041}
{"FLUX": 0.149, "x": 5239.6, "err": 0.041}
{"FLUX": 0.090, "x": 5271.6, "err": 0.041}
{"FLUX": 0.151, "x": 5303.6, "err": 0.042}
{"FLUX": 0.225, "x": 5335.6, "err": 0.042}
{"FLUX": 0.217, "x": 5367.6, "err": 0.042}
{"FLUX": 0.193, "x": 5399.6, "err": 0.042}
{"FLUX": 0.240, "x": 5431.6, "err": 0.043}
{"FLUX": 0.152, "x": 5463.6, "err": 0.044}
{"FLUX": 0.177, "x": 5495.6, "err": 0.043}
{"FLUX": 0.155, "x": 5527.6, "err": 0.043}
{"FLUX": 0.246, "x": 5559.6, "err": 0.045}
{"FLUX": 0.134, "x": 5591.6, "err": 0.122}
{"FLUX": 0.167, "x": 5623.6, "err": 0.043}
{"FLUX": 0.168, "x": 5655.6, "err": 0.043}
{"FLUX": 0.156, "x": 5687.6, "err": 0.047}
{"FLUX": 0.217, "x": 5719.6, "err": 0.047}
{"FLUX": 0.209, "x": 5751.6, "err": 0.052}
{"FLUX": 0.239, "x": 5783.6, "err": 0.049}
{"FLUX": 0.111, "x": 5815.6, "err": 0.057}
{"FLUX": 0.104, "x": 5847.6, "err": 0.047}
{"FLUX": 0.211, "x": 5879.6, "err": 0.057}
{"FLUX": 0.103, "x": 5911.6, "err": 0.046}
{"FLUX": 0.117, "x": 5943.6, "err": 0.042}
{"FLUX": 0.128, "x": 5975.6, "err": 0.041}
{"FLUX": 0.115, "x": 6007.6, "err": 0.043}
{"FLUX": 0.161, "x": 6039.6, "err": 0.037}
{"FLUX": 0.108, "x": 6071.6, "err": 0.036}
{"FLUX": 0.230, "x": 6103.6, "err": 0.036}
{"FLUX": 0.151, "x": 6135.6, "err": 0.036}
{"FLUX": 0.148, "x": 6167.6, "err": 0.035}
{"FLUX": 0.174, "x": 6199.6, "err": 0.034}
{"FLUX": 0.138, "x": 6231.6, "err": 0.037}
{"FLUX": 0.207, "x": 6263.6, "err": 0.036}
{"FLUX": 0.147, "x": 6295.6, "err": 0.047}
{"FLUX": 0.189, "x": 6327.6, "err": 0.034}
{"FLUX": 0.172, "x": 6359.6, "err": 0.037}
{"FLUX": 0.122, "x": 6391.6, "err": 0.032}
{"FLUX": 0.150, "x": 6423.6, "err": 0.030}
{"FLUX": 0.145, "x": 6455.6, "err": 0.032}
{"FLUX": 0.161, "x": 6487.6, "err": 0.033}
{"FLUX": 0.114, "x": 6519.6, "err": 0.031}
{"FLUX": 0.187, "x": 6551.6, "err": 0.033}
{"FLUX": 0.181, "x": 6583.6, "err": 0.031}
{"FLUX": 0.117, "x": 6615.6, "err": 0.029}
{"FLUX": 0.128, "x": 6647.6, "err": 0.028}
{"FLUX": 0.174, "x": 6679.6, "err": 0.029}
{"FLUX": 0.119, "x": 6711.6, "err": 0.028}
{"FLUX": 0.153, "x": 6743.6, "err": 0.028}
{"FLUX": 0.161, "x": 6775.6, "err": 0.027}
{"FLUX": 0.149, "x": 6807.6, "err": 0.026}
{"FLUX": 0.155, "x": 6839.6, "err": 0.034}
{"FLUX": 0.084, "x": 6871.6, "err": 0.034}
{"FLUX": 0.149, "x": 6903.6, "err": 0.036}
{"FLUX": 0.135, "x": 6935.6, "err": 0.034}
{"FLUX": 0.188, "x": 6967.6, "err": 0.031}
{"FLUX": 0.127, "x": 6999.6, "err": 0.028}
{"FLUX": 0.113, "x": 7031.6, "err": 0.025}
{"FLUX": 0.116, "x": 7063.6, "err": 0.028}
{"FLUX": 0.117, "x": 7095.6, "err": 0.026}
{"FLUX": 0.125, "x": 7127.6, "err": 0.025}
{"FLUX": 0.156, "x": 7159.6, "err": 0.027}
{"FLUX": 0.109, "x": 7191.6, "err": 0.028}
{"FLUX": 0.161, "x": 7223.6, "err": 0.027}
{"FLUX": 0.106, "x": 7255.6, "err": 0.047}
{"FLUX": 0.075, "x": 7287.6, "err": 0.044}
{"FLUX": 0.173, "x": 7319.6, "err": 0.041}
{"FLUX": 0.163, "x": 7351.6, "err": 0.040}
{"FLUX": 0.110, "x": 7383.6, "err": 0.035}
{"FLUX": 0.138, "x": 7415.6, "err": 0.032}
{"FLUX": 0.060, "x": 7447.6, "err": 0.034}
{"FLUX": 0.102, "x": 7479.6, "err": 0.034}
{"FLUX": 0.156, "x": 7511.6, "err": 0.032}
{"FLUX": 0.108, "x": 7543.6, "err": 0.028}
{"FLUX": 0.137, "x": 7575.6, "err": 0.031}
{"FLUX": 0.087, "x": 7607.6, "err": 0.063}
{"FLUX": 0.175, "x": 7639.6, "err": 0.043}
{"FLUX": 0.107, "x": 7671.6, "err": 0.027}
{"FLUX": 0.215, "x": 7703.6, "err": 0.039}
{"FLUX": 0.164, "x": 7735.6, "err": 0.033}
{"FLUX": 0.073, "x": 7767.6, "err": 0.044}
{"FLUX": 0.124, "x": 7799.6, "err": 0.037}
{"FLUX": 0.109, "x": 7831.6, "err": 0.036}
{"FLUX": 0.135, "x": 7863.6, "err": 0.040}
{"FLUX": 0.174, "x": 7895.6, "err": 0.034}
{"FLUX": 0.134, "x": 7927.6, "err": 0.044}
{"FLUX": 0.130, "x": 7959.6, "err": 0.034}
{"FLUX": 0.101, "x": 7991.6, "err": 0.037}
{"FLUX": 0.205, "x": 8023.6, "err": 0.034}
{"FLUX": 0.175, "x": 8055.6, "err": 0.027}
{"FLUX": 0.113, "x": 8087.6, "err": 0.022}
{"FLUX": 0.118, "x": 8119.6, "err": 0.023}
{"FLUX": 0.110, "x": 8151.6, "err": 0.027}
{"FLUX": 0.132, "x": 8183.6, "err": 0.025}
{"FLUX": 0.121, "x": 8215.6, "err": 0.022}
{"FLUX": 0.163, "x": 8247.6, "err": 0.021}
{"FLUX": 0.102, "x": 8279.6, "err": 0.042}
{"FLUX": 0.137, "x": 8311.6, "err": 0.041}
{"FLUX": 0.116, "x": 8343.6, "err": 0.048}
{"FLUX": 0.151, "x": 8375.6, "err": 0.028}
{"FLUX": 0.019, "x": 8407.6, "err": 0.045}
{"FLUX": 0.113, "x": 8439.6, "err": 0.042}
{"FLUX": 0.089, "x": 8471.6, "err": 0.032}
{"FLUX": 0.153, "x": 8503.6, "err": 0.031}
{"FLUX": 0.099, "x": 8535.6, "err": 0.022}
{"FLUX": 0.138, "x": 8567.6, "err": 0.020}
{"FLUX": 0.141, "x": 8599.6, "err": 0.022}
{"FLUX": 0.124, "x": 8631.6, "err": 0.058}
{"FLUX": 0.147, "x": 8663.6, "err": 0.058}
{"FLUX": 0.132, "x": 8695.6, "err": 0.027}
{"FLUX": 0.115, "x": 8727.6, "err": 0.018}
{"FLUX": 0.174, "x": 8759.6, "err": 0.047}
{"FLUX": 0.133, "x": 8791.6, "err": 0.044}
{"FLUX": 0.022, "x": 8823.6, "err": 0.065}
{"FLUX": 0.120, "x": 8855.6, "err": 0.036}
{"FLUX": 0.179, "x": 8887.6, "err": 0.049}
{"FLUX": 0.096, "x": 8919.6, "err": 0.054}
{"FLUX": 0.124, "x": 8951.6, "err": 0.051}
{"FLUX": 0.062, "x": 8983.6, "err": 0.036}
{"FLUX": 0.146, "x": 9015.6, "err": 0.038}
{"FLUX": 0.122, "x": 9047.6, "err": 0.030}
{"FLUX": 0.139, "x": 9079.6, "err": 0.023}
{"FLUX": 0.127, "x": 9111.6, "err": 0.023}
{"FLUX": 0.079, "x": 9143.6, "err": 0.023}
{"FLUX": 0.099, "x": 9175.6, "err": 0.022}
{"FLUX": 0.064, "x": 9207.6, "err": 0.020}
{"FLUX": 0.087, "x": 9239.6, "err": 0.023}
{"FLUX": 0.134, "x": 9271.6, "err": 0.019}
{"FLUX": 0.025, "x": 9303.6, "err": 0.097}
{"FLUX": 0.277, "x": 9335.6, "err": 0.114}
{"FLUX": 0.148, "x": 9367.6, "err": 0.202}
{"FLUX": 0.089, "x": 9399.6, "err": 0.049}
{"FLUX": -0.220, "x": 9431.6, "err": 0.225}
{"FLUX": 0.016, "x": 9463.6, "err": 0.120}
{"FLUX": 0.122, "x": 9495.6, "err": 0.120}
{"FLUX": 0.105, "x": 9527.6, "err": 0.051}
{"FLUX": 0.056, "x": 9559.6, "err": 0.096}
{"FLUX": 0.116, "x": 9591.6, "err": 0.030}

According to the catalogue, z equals 0.18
